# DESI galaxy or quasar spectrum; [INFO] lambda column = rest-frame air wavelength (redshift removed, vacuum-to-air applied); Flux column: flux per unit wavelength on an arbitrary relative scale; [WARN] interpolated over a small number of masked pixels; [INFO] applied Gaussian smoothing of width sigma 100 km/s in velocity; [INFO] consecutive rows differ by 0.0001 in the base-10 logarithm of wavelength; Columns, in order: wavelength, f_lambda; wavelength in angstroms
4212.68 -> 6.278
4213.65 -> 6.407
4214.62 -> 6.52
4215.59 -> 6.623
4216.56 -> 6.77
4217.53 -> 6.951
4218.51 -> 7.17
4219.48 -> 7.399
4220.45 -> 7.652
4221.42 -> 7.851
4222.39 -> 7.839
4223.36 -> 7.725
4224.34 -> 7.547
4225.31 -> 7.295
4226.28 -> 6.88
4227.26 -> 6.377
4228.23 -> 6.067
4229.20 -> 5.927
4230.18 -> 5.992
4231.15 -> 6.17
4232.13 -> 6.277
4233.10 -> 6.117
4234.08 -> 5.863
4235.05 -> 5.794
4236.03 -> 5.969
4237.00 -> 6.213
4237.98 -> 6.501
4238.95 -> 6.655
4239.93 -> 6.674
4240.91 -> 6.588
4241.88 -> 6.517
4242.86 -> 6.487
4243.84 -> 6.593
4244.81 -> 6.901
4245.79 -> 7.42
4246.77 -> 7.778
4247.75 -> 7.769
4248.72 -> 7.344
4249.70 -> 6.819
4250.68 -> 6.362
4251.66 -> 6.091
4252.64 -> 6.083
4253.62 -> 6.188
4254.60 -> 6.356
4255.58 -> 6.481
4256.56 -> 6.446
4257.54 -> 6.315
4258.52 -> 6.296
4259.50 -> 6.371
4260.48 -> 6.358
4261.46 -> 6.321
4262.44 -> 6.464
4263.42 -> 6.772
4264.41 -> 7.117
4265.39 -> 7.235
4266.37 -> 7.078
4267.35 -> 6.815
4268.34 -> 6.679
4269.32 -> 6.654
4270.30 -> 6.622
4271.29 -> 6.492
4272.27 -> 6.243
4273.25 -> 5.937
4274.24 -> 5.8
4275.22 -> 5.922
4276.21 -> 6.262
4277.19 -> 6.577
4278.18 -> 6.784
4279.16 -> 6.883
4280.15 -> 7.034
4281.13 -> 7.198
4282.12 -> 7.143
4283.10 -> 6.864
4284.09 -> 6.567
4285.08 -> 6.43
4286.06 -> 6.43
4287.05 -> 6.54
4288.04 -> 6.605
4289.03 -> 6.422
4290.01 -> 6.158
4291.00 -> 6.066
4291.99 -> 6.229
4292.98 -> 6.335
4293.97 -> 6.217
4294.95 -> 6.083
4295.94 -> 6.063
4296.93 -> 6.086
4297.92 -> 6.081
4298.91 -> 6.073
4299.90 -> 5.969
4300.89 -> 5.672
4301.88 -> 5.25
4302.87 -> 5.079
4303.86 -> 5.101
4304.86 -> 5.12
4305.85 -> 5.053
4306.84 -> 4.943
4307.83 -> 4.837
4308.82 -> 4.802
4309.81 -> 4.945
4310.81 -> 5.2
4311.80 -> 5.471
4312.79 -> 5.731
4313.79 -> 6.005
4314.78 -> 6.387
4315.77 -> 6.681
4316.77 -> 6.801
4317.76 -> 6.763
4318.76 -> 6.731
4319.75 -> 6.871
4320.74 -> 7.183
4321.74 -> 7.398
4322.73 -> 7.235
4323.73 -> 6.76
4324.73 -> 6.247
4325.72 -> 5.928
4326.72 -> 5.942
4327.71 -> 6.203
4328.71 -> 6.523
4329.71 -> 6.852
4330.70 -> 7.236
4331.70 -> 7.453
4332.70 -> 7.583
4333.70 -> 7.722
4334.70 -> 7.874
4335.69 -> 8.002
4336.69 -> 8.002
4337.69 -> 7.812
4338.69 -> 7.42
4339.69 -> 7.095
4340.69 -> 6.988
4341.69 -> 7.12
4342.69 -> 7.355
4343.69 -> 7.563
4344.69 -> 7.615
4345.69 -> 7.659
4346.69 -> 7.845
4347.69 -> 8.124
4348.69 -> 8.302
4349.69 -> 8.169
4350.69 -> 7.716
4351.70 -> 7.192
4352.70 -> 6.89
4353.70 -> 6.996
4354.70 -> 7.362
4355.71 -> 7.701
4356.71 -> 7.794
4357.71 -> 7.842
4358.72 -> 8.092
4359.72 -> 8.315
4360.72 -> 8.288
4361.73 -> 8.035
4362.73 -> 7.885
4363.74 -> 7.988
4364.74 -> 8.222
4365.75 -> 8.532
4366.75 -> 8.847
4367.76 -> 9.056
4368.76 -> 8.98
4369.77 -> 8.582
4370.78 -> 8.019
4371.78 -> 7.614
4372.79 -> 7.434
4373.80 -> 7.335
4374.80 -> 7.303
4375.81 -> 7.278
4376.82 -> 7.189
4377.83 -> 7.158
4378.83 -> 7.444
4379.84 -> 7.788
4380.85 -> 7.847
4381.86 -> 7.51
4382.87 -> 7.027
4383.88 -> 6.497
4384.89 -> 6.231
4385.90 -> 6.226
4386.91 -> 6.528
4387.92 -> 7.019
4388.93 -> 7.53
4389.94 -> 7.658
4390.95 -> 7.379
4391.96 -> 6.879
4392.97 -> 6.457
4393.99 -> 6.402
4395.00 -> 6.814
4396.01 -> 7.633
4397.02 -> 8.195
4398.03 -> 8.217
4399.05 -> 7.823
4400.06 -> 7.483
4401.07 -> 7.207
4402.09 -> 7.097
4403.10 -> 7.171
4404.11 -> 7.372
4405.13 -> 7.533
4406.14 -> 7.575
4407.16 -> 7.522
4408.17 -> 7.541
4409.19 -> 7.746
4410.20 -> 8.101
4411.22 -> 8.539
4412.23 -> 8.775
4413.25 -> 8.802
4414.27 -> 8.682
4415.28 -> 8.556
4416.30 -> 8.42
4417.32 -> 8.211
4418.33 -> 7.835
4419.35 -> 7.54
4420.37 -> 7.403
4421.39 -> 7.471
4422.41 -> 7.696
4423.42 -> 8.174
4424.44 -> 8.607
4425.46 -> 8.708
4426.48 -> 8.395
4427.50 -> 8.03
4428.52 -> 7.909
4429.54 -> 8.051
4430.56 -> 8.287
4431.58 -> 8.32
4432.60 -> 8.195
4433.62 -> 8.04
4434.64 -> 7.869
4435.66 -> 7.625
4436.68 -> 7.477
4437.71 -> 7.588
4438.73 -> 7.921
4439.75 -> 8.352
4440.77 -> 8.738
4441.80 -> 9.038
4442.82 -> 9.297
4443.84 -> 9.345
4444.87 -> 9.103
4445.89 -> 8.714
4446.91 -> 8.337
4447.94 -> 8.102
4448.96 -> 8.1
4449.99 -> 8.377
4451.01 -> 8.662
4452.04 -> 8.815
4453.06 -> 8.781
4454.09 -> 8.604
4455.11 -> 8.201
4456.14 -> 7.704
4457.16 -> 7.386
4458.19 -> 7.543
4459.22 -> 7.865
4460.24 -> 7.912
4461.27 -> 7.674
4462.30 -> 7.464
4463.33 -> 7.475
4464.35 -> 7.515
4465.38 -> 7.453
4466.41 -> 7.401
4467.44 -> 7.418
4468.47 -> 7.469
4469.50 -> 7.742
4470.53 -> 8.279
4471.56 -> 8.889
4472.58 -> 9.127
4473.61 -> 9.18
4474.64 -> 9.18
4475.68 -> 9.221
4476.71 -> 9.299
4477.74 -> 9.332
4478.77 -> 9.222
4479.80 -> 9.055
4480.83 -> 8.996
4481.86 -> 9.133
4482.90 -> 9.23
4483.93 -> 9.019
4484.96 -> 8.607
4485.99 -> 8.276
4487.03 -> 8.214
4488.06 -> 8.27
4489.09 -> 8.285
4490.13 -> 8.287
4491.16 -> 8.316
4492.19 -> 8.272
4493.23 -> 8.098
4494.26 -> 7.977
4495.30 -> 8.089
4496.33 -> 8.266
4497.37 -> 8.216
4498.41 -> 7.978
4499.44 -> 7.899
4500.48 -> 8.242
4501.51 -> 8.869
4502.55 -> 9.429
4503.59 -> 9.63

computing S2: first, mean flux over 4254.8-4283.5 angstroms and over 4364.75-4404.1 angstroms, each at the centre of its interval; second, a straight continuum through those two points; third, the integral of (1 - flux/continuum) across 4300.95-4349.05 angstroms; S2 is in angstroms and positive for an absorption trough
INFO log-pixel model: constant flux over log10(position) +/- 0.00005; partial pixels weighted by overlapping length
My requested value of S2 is 2.7 angstroms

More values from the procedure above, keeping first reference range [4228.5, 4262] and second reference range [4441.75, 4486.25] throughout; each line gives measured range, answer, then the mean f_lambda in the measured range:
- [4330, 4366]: -1.51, 7.71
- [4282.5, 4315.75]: 5.22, 5.86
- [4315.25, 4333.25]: 0.95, 6.8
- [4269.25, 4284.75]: 0.46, 6.56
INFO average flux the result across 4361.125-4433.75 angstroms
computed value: 7.74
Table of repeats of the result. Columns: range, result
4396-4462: 8.09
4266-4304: 6.33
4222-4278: 6.57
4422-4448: 8.31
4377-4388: 7.03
